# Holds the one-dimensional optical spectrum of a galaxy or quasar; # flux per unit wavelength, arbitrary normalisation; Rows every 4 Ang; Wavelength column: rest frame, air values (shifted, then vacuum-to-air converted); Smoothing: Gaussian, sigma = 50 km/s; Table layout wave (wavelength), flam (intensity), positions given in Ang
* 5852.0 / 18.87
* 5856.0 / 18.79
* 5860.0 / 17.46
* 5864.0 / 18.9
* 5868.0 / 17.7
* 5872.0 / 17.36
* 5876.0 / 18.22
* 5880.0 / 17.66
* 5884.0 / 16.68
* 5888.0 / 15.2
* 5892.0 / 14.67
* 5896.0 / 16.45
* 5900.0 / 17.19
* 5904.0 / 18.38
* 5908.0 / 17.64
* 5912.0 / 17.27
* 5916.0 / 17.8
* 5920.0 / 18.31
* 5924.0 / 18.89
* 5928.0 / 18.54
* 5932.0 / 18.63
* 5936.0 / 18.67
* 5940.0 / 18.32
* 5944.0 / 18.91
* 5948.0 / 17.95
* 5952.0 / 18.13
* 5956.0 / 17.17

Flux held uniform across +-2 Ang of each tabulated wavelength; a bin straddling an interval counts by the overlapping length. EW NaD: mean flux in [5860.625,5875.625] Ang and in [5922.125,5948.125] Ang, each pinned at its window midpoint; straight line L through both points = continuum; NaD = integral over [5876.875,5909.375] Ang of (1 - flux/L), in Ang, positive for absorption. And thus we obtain 2.56 Ang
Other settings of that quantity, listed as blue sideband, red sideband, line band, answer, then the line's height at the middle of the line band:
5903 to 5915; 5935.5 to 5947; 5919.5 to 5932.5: -0.3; 18.2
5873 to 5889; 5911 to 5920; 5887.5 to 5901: 1.2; 17.3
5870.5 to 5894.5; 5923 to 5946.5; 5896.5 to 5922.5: -0.1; 17.7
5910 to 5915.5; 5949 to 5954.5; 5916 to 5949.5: -1.5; 17.7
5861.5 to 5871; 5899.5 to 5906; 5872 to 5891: 1.3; 18.1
